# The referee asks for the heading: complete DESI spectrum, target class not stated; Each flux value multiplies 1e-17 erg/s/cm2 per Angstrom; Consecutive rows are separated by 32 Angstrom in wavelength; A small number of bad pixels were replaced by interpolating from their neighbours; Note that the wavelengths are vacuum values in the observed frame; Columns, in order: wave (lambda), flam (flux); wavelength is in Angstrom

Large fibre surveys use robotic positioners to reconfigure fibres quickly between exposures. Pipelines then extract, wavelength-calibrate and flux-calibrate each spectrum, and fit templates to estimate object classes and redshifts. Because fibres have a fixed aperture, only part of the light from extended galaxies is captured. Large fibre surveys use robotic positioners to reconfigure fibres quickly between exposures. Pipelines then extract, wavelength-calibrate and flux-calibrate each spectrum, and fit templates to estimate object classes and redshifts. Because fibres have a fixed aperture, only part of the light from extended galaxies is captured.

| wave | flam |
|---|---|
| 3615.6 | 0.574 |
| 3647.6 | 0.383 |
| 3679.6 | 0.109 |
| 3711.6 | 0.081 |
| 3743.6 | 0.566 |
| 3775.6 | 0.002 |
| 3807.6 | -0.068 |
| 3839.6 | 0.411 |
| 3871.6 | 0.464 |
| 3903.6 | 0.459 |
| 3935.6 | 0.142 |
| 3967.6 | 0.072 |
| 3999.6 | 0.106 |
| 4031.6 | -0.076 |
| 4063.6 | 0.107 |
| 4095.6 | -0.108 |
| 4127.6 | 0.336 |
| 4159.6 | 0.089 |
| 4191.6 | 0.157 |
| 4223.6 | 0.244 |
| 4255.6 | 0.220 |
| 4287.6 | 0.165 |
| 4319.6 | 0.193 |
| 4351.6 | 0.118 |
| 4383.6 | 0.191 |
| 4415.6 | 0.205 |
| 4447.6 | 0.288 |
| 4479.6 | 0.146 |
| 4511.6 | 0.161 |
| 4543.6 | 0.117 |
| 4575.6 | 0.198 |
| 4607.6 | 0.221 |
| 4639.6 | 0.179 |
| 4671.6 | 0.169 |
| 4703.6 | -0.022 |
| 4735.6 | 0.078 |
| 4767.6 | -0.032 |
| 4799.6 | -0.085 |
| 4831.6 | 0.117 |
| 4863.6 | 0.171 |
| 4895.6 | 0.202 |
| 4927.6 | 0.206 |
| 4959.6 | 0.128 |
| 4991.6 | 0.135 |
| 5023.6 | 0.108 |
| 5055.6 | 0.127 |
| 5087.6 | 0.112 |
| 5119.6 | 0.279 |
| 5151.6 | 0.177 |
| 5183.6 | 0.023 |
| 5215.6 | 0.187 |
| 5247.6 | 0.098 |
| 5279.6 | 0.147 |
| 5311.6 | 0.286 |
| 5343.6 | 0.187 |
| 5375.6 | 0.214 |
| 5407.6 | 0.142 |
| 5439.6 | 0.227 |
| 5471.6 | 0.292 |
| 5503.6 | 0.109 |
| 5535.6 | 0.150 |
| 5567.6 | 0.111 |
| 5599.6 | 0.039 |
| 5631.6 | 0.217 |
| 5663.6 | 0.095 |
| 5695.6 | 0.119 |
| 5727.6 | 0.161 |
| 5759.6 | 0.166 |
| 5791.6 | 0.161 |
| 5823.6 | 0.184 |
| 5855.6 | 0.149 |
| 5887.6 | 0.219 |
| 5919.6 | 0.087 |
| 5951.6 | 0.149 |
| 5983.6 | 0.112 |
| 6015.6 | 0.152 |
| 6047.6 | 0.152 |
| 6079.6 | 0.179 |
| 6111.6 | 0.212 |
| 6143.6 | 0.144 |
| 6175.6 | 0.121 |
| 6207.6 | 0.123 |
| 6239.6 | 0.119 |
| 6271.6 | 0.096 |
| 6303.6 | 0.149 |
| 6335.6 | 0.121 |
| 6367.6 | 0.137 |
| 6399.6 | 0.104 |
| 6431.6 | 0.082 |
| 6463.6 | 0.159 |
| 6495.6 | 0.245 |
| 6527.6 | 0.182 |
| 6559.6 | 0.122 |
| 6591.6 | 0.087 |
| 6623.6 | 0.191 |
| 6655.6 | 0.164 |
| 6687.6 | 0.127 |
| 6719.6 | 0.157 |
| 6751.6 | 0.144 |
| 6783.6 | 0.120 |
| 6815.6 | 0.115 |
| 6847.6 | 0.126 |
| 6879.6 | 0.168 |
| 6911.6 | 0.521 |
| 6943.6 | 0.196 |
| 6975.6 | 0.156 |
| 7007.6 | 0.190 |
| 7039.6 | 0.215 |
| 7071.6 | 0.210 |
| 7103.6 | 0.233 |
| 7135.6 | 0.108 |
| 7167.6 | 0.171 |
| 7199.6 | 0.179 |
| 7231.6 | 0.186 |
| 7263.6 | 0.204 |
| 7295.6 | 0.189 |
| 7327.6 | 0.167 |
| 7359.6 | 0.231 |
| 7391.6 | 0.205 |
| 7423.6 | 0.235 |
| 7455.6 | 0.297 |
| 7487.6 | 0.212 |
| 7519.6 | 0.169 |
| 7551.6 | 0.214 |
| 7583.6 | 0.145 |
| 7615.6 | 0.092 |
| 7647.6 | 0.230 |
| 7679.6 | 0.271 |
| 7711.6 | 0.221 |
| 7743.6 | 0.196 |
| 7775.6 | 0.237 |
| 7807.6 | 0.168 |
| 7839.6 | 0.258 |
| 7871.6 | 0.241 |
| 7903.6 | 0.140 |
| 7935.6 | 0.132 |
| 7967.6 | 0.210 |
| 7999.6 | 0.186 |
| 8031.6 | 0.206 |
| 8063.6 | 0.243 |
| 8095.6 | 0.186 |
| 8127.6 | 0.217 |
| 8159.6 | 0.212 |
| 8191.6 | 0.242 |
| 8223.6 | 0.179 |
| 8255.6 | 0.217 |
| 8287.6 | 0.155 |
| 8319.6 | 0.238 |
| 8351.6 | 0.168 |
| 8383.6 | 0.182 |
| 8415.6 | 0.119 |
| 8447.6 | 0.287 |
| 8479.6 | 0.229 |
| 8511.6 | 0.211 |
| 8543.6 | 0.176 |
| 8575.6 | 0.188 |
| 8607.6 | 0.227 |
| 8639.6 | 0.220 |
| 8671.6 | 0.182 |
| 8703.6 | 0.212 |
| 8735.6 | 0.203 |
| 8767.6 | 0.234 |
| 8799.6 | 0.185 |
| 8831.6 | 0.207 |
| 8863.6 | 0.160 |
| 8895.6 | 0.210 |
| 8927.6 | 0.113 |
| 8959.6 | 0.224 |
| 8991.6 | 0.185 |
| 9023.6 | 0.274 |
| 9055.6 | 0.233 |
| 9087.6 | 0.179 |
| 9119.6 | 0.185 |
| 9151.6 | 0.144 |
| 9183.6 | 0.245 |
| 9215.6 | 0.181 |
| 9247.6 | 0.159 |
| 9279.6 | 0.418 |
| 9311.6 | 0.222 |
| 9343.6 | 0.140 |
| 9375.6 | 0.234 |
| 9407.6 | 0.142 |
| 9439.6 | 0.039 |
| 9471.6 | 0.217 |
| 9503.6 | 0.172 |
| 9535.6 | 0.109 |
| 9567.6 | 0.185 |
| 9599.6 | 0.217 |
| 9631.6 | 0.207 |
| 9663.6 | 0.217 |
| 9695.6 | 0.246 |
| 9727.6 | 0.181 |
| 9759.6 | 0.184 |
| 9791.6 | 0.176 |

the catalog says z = 0.854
